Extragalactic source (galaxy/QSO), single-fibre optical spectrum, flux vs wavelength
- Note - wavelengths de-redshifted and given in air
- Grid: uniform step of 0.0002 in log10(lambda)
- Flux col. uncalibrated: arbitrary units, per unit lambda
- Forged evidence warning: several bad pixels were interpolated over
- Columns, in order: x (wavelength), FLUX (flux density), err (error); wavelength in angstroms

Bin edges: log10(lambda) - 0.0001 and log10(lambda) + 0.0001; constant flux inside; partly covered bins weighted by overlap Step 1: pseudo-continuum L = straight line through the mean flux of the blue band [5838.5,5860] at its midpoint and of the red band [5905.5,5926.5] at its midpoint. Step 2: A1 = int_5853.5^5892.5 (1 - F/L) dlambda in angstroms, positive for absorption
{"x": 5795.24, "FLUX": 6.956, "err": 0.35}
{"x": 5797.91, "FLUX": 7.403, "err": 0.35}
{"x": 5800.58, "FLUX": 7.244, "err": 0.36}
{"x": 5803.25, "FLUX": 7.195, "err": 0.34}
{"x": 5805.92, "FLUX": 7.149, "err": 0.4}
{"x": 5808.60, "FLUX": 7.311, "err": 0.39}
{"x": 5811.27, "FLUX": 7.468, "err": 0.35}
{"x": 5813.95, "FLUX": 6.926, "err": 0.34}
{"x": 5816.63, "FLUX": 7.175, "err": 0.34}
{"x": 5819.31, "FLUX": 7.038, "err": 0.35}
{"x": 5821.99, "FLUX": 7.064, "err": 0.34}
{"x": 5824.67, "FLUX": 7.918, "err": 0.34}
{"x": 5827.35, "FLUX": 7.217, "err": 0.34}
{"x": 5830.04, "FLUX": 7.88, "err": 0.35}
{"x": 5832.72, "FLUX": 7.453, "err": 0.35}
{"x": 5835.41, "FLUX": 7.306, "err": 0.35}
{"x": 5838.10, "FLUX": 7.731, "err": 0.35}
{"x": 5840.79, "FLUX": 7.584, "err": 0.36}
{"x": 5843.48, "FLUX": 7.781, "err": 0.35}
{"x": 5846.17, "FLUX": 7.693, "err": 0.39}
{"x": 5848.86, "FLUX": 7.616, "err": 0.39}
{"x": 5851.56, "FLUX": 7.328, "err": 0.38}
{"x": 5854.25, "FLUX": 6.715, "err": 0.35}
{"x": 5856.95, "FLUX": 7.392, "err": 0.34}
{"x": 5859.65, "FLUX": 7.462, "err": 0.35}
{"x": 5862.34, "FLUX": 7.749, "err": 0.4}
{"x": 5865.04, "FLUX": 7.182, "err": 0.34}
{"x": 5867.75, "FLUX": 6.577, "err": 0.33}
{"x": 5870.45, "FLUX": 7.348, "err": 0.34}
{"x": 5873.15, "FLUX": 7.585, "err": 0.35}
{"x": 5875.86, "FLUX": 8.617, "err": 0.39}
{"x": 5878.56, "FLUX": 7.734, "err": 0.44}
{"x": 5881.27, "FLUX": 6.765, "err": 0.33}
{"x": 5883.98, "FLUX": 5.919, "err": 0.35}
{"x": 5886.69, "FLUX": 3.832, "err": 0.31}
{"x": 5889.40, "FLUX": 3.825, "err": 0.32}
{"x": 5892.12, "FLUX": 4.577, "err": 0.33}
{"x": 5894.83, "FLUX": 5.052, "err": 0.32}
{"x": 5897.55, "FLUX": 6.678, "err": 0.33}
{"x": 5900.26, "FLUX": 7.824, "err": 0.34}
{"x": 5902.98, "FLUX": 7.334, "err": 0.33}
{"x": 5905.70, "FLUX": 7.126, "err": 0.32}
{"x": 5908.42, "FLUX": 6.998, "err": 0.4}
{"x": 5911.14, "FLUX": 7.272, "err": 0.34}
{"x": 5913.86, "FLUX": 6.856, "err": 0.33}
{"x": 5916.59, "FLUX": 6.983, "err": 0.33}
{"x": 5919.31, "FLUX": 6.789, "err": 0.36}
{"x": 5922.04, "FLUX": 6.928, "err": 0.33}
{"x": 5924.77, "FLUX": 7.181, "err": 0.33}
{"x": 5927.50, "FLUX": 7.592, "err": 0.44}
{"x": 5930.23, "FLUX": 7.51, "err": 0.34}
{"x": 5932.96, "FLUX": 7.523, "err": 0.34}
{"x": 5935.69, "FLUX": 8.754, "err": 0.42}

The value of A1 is 3.4 angstroms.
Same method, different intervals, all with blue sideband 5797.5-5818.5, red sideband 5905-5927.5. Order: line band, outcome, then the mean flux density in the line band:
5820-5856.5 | -1.5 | 7.47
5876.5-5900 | 4.5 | 5.75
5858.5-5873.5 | -0.4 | 7.3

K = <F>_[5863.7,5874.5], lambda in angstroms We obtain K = 7.17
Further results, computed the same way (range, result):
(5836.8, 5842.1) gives 7.66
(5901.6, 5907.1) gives 7.23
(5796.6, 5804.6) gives 7.29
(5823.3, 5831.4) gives 7.67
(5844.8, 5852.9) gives 7.55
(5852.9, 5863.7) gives 7.34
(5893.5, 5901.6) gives 6.52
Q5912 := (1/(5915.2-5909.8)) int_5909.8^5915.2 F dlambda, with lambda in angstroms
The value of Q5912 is 7.07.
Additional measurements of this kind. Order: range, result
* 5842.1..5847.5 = 7.74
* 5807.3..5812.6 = 7.4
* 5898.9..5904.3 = 7.59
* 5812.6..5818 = 7.04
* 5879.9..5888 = 5.52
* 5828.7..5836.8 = 7.55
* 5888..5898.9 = 5.02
